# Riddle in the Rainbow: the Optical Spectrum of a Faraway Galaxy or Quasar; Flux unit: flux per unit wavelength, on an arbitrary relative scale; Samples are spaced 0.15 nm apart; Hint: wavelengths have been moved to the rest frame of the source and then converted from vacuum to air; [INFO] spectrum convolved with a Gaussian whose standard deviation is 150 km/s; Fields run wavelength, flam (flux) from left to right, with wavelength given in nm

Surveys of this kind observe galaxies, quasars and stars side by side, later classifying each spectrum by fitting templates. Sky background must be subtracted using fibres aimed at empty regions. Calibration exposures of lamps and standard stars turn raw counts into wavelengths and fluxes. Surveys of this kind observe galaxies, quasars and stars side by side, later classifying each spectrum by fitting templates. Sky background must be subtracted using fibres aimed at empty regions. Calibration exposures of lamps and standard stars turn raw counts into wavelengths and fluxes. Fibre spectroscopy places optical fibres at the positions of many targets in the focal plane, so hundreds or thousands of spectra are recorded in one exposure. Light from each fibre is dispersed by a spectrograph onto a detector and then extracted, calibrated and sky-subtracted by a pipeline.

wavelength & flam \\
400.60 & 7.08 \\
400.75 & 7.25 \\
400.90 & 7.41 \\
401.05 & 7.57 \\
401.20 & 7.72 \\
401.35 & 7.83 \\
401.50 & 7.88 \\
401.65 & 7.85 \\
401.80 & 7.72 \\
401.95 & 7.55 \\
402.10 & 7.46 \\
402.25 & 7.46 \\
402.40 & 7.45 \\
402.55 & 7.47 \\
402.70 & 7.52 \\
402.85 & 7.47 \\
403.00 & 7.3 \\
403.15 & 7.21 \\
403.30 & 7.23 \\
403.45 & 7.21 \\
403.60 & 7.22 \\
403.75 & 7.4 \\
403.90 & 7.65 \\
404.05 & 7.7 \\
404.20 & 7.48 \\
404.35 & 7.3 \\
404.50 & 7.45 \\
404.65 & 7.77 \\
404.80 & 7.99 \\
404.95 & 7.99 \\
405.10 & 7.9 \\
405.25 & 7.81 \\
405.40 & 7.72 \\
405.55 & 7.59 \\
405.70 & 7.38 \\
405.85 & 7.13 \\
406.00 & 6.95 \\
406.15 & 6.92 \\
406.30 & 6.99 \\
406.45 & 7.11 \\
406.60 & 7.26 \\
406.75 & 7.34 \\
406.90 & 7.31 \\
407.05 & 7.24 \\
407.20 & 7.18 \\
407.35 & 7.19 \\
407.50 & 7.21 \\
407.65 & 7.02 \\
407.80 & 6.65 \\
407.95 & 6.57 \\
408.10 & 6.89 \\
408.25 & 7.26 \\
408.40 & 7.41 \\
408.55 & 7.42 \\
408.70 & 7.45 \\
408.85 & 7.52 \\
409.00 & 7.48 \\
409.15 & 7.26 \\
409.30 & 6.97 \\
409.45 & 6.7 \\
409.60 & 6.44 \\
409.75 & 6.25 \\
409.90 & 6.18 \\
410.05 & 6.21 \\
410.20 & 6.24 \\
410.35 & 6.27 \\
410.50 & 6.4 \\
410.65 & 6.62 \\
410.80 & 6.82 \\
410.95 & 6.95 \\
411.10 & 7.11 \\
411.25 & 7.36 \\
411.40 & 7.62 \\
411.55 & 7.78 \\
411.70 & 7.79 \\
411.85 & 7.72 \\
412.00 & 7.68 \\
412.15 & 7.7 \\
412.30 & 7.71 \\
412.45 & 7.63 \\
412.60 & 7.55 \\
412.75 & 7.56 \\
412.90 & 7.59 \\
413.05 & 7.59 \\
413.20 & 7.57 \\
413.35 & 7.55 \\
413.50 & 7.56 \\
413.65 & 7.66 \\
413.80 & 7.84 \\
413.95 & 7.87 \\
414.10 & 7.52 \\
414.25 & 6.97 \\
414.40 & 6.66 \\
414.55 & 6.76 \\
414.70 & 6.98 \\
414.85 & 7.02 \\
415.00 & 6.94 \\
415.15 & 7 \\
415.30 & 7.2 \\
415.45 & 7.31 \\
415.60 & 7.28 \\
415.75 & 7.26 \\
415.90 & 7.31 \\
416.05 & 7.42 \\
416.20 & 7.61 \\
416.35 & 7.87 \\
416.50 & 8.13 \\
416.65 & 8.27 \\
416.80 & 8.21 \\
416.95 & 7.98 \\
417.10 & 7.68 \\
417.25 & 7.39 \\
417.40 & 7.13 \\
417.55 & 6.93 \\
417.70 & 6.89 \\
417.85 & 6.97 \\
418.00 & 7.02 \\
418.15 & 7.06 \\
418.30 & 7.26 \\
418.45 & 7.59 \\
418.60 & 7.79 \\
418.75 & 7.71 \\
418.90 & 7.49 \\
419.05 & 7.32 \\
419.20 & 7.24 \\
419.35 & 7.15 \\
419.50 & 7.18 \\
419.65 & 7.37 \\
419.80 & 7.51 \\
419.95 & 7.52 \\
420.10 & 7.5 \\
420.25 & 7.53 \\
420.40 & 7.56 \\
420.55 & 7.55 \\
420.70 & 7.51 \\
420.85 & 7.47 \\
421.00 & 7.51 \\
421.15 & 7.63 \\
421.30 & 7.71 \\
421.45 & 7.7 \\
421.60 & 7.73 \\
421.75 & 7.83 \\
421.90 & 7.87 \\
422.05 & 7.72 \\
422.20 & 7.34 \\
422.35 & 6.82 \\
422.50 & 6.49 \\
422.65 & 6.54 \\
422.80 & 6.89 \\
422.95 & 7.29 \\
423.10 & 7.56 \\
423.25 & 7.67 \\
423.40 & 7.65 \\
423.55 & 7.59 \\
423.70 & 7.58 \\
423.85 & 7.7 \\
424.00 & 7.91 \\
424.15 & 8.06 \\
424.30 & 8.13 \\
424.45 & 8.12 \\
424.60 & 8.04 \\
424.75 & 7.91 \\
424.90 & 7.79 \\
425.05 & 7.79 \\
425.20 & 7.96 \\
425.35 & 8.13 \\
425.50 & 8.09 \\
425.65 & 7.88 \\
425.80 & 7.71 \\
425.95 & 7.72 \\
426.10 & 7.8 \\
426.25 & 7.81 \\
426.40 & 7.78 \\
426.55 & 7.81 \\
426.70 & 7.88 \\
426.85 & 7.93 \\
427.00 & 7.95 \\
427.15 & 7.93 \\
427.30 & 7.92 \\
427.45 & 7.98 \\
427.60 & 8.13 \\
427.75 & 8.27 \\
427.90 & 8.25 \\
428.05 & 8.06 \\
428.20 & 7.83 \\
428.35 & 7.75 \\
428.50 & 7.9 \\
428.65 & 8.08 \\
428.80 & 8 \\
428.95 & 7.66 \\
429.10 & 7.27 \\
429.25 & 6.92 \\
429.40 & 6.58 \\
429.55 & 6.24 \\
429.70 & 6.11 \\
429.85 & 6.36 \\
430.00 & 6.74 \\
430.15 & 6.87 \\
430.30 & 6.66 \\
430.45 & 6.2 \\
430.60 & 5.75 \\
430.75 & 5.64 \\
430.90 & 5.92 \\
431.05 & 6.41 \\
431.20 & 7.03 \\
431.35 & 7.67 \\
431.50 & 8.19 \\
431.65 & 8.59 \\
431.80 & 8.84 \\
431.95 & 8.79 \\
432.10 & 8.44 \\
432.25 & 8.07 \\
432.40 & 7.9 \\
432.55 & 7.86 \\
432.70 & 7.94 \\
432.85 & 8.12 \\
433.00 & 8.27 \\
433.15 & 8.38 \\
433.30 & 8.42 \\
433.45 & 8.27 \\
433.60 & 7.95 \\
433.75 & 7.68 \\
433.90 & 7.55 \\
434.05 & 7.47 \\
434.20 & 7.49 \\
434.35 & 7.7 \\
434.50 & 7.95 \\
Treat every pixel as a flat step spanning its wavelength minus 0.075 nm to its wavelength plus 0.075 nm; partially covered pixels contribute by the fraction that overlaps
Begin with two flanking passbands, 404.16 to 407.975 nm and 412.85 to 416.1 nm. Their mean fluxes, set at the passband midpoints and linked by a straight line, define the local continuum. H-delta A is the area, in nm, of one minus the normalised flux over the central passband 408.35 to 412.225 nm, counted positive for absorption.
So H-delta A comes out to 0.14 nm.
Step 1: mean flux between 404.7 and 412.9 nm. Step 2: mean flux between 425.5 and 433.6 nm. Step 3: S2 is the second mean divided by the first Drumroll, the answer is 1.06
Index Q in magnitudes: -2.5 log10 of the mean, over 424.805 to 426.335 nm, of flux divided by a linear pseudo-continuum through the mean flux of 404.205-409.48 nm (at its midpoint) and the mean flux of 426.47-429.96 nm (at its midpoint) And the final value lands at -0.04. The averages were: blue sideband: 7.3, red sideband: 7.59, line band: 7.87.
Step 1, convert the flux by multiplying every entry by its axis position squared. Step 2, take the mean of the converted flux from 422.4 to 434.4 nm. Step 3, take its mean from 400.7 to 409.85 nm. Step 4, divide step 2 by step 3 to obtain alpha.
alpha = 1.2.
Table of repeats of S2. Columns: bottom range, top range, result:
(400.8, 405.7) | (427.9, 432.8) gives 0.97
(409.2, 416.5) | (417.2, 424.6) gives 1.03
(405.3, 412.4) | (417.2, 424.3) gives 1.04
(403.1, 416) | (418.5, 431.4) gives 1.03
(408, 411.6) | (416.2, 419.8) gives 1.08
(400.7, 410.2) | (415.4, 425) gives 1.03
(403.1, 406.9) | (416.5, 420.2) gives 1.00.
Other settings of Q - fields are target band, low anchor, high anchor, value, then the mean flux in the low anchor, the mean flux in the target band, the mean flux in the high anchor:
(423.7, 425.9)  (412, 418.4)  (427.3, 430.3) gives -0.07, 7.42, 7.93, 7.41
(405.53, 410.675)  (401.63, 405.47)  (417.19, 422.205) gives 0.08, 7.54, 6.97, 7.43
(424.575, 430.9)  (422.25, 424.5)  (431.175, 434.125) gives 0.04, 7.46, 7.48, 8.09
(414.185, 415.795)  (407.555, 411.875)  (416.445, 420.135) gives 0.04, 6.97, 7.03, 7.45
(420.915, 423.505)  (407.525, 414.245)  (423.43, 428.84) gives 0.05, 7.2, 7.41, 7.92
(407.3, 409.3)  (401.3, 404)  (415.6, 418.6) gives 0.05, 7.49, 7.17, 7.48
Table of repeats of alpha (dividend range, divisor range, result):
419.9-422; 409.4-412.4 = 1.14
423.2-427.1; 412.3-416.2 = 1.13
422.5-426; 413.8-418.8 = 1.09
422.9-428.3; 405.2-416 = 1.18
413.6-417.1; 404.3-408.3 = 1.07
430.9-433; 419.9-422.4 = 1.10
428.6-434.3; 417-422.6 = 1.06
